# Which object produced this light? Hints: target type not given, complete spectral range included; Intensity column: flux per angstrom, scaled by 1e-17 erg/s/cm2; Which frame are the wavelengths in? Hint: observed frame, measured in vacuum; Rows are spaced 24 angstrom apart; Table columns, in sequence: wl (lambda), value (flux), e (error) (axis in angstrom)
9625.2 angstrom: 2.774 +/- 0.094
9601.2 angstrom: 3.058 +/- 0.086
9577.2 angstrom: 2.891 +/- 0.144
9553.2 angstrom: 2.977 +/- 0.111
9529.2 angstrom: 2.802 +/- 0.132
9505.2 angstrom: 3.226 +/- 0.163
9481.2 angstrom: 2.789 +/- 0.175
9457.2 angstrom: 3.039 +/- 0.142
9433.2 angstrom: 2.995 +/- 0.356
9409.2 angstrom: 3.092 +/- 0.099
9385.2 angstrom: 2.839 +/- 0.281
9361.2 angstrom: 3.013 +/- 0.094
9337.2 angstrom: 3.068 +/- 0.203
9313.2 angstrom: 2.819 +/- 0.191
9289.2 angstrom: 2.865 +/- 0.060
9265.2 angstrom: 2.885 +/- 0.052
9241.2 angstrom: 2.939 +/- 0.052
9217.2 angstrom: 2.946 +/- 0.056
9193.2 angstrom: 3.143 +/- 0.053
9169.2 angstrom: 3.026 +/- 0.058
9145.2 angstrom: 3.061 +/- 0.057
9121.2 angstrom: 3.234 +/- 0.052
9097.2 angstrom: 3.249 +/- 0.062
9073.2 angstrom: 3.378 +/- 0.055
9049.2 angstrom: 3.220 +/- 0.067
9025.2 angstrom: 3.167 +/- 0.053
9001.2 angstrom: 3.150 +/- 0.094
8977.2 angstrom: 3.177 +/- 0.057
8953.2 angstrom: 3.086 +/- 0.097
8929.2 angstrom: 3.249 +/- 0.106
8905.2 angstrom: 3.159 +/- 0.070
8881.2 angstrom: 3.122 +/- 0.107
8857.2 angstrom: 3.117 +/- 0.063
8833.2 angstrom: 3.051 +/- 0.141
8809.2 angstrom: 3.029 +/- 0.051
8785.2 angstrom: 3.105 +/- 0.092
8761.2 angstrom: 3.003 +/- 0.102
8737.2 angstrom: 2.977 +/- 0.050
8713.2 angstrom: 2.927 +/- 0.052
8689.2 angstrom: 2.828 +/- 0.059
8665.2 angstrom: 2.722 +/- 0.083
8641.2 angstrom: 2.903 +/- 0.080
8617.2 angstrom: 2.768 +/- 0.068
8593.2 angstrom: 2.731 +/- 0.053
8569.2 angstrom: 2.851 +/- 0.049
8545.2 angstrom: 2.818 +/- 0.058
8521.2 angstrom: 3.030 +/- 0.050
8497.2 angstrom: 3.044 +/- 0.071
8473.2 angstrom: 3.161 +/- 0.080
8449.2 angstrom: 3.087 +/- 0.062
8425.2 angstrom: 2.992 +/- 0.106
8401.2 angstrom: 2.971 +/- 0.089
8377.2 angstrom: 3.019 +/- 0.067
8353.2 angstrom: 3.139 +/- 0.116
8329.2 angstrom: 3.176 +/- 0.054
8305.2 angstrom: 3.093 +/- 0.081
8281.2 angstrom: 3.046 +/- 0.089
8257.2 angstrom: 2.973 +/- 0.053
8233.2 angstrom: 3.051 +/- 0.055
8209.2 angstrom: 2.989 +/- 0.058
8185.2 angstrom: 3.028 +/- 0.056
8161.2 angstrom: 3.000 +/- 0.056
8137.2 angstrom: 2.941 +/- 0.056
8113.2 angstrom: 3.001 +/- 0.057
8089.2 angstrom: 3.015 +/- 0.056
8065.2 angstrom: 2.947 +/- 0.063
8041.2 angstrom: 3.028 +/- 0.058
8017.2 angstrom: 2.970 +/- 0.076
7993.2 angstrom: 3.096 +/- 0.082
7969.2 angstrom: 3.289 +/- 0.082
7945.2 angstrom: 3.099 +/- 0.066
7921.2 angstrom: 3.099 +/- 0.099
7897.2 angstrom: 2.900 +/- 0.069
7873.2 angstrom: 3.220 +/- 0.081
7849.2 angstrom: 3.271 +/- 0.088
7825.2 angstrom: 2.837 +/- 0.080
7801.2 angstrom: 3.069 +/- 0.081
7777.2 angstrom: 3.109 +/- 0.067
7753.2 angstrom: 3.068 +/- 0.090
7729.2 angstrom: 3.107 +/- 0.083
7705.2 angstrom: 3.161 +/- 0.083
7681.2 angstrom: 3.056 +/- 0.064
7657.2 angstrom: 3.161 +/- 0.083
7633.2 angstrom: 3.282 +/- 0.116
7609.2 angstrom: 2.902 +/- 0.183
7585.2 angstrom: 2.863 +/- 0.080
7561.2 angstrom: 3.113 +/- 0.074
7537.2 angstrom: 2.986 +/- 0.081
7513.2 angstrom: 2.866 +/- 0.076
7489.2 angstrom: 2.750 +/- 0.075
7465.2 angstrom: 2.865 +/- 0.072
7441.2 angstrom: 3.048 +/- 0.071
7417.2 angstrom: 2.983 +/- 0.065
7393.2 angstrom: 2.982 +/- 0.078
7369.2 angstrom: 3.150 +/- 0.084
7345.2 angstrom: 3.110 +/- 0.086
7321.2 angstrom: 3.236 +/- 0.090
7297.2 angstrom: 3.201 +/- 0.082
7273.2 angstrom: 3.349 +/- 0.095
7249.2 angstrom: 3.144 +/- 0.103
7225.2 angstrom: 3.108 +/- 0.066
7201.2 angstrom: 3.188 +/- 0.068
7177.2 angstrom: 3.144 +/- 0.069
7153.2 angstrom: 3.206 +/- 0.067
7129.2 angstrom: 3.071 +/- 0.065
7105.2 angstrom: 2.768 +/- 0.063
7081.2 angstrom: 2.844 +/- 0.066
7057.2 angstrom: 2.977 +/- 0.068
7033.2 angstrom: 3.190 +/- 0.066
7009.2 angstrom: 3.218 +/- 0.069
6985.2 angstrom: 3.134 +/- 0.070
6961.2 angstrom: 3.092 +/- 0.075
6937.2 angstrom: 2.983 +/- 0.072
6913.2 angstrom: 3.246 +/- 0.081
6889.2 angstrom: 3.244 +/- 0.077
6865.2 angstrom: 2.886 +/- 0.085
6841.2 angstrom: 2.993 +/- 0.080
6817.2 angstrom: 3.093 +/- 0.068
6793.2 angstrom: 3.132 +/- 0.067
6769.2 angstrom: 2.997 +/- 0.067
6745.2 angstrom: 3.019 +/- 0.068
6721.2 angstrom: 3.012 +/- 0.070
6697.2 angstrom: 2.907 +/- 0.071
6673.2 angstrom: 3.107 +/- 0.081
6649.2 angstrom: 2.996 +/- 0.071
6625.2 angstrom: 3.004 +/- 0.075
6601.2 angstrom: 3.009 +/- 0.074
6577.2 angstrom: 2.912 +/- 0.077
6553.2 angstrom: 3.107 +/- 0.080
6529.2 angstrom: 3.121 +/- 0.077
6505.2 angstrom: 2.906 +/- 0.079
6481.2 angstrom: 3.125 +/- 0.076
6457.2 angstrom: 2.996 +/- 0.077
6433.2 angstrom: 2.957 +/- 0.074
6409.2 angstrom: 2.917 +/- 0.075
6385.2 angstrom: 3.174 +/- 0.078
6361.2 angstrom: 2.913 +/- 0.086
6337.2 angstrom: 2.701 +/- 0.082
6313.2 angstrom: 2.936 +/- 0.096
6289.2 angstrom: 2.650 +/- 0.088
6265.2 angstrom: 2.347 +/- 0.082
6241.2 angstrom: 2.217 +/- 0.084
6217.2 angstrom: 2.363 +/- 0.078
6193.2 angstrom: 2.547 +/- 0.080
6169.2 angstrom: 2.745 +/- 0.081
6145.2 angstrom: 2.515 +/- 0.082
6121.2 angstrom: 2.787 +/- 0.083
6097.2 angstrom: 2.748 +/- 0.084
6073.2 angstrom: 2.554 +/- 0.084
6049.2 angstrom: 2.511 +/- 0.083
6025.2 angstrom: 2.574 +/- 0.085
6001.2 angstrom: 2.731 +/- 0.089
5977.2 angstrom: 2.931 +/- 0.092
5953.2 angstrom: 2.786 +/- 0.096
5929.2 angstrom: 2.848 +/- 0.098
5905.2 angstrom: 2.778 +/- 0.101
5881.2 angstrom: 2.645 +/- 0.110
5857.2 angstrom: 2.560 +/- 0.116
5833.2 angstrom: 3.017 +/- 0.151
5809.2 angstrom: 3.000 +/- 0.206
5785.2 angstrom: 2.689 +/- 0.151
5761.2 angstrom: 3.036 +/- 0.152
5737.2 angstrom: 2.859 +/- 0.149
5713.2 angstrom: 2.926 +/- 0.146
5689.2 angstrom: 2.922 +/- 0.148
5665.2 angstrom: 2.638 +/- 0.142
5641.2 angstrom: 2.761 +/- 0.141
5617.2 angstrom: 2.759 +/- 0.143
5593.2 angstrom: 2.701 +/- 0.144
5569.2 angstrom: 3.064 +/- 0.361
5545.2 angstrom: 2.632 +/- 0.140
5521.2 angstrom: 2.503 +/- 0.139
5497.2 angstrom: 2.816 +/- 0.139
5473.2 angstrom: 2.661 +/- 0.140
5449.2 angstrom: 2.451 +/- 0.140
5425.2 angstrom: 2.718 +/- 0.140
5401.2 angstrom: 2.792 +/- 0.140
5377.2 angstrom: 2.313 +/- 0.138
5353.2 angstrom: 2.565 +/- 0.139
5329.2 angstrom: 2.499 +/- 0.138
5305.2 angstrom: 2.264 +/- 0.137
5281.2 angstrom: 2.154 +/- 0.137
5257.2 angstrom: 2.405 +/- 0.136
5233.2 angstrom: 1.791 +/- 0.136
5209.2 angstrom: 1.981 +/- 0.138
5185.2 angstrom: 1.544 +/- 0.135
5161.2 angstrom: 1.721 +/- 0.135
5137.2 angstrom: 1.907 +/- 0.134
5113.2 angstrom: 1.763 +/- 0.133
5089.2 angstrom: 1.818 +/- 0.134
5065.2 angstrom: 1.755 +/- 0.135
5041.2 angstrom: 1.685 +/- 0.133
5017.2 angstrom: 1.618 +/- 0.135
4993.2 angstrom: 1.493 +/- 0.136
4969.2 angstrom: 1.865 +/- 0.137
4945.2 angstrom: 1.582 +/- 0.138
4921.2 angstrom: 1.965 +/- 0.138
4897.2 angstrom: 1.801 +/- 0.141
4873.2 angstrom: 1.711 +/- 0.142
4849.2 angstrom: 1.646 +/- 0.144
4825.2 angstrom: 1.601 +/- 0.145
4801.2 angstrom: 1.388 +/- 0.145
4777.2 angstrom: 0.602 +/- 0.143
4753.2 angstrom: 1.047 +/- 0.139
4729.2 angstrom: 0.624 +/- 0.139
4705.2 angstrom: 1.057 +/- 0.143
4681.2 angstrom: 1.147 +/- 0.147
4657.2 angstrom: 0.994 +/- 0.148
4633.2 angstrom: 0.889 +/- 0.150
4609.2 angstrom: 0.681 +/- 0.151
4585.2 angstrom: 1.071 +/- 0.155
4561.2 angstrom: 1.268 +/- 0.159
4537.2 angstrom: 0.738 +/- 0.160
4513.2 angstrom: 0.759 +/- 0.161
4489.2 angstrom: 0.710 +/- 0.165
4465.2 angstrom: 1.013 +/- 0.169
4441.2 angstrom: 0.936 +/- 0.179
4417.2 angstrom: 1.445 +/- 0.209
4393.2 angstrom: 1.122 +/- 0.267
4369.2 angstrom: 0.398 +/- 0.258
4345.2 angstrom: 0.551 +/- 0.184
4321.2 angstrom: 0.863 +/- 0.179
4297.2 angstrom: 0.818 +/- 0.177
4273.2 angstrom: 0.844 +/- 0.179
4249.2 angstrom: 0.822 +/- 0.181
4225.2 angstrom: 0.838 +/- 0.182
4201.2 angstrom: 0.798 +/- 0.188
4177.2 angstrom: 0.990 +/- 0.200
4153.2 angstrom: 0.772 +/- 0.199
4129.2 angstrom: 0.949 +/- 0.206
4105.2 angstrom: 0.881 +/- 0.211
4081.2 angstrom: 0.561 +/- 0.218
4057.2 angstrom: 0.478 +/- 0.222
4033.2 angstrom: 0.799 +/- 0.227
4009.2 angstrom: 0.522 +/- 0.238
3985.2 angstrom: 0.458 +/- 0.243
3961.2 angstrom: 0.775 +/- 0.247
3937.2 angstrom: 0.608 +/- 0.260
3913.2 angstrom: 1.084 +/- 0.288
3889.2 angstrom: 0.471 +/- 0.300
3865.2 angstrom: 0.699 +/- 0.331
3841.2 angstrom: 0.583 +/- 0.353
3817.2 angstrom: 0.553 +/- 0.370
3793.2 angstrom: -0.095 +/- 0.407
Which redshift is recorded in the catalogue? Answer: 0.20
